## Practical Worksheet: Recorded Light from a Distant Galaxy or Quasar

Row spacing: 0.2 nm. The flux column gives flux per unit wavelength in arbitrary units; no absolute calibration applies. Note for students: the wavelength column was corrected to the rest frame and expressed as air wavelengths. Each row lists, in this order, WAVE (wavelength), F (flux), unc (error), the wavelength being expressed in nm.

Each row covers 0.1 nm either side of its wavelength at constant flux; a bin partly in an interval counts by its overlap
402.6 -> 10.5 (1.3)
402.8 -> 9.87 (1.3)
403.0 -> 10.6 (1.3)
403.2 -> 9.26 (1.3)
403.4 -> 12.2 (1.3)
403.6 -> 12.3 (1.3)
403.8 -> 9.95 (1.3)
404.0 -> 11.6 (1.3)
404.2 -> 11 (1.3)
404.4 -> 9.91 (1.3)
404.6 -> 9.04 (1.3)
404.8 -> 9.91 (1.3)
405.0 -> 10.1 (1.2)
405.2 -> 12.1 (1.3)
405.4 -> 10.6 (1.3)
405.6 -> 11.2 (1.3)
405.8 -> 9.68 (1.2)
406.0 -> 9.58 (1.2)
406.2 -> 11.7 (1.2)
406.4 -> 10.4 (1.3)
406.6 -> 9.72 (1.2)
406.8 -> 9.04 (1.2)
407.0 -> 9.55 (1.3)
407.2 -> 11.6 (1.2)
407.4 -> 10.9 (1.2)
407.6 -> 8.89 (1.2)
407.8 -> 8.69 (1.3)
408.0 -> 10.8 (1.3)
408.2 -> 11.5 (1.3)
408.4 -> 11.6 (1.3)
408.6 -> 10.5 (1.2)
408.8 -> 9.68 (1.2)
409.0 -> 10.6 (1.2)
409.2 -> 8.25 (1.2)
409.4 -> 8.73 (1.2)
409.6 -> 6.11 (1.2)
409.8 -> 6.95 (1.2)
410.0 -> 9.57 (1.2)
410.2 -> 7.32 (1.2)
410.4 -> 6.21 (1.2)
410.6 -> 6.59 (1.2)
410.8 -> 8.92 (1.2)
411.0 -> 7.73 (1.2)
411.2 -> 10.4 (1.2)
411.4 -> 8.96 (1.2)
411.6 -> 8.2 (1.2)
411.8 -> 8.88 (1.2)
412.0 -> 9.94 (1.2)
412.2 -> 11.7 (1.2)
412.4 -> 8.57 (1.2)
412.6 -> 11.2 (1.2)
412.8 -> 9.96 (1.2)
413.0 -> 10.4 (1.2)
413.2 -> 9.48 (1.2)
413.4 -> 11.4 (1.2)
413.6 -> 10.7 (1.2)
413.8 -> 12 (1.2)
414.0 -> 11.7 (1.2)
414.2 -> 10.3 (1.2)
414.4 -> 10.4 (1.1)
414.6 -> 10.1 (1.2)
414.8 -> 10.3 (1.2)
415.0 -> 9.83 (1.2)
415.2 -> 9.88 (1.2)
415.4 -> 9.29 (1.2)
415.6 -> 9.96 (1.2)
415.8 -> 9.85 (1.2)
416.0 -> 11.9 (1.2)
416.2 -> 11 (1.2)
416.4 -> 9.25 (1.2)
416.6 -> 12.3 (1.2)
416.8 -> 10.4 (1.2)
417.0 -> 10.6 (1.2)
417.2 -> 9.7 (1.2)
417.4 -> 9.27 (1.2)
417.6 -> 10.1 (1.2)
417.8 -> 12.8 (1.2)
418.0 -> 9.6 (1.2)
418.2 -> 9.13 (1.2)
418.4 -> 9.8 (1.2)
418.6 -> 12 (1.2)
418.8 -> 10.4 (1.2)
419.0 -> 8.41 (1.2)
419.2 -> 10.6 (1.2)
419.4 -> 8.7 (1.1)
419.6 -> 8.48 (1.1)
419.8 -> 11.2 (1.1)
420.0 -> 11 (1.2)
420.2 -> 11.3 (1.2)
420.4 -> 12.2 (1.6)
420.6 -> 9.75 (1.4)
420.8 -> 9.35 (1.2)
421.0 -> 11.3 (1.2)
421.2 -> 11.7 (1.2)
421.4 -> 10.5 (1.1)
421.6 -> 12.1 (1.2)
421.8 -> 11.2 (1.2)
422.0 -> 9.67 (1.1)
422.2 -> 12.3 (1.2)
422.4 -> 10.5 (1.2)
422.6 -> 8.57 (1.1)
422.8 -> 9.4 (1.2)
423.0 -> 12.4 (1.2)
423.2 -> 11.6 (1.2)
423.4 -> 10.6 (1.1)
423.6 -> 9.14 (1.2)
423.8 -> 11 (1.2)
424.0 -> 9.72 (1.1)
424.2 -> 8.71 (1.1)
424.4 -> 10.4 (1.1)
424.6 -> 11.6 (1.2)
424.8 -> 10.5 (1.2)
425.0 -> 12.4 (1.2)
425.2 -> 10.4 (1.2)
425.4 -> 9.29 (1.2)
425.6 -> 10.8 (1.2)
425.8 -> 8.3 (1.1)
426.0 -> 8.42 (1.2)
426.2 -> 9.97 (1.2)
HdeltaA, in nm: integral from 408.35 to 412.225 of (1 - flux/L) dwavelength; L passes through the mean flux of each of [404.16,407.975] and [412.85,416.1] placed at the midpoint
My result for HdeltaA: 0.59 nm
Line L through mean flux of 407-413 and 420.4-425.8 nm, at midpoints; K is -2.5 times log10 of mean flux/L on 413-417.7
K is -0.07 mag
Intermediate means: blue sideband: 9.3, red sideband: 10.6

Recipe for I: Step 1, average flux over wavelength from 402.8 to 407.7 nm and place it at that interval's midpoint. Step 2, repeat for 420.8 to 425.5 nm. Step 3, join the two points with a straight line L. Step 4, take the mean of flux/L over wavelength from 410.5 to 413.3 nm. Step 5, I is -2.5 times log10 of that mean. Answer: 0.13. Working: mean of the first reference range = 10.4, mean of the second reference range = 10.6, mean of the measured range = 9.35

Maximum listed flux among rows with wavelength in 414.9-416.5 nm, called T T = 11.9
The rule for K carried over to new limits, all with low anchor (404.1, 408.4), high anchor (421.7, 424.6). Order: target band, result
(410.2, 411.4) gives 0.28 mag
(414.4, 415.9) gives 0.05 mag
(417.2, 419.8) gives 0.04 mag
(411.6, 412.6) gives 0.06 mag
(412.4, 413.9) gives -0.02 mag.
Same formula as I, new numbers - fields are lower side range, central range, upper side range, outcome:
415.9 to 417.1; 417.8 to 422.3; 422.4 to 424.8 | 0.01 mag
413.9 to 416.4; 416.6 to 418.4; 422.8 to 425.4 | 0.01 mag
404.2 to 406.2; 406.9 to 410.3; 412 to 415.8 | 0.10 mag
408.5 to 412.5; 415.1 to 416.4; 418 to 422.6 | -0.06 mag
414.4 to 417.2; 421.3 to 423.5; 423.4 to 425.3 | -0.04 mag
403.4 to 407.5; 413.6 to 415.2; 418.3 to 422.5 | 0.00 mag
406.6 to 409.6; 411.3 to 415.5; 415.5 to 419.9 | -0.01 mag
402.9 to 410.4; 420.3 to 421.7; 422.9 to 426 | -0.07 mag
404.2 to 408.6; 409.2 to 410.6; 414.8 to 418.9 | 0.35 mag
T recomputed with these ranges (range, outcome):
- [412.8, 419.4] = 12.8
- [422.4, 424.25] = 12.4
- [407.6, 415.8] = 12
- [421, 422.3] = 12.3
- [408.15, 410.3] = 11.6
